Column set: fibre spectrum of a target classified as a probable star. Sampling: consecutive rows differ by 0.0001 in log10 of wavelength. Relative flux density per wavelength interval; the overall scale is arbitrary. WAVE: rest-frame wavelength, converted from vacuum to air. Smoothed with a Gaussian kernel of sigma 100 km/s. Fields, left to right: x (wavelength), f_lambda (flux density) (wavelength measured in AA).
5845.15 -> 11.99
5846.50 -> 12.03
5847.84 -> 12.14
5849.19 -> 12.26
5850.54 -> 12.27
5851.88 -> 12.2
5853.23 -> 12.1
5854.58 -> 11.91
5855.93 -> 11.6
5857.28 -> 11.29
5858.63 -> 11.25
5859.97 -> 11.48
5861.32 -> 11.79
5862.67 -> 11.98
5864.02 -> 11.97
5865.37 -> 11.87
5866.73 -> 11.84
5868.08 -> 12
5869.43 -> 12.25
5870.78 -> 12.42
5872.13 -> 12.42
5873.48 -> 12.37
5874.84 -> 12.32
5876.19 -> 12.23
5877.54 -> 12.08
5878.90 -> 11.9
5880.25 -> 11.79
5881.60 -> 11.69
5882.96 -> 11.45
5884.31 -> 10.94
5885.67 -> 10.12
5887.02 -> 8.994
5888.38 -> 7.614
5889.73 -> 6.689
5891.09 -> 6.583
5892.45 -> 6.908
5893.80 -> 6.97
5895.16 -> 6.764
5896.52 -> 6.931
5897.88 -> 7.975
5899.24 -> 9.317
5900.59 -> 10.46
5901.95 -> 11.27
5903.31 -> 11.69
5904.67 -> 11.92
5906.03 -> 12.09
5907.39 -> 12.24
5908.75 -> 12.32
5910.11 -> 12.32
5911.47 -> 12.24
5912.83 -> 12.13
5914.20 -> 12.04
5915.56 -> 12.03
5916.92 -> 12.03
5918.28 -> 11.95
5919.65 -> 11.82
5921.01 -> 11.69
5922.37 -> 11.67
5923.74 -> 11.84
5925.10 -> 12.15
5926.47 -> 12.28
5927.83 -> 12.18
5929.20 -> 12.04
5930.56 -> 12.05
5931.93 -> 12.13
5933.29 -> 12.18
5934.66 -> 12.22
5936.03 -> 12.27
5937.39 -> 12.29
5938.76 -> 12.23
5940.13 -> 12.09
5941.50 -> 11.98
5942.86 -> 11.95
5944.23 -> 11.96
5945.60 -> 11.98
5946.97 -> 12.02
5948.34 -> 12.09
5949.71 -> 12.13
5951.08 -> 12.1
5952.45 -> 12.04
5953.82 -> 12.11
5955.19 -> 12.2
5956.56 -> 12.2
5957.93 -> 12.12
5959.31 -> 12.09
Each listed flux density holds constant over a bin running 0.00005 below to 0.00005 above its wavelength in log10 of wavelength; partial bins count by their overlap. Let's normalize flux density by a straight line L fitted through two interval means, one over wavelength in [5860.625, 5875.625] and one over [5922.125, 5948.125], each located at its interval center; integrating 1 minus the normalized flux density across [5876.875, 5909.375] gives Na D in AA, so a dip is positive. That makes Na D 6.0 AA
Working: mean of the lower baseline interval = 12.1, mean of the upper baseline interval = 12.1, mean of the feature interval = 9.86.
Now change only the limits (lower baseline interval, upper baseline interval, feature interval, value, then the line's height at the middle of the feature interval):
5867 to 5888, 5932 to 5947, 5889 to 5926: 4.18 AA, 11.9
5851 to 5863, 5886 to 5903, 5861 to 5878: -2.59 AA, 10.5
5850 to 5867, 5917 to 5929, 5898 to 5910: 0.62 AA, 11.9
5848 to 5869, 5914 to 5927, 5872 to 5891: 1.87 AA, 11.9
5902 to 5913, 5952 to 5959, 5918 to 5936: 0.10 AA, 12.1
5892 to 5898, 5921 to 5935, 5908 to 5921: -2.76 AA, 10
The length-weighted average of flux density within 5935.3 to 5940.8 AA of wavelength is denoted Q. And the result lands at 12.2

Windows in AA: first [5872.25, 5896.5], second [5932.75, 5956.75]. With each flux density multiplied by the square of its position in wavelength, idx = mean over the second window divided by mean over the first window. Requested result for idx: 1.3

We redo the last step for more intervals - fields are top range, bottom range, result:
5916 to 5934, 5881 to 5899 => 1.44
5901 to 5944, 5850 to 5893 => 1.10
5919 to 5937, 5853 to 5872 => 1.04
